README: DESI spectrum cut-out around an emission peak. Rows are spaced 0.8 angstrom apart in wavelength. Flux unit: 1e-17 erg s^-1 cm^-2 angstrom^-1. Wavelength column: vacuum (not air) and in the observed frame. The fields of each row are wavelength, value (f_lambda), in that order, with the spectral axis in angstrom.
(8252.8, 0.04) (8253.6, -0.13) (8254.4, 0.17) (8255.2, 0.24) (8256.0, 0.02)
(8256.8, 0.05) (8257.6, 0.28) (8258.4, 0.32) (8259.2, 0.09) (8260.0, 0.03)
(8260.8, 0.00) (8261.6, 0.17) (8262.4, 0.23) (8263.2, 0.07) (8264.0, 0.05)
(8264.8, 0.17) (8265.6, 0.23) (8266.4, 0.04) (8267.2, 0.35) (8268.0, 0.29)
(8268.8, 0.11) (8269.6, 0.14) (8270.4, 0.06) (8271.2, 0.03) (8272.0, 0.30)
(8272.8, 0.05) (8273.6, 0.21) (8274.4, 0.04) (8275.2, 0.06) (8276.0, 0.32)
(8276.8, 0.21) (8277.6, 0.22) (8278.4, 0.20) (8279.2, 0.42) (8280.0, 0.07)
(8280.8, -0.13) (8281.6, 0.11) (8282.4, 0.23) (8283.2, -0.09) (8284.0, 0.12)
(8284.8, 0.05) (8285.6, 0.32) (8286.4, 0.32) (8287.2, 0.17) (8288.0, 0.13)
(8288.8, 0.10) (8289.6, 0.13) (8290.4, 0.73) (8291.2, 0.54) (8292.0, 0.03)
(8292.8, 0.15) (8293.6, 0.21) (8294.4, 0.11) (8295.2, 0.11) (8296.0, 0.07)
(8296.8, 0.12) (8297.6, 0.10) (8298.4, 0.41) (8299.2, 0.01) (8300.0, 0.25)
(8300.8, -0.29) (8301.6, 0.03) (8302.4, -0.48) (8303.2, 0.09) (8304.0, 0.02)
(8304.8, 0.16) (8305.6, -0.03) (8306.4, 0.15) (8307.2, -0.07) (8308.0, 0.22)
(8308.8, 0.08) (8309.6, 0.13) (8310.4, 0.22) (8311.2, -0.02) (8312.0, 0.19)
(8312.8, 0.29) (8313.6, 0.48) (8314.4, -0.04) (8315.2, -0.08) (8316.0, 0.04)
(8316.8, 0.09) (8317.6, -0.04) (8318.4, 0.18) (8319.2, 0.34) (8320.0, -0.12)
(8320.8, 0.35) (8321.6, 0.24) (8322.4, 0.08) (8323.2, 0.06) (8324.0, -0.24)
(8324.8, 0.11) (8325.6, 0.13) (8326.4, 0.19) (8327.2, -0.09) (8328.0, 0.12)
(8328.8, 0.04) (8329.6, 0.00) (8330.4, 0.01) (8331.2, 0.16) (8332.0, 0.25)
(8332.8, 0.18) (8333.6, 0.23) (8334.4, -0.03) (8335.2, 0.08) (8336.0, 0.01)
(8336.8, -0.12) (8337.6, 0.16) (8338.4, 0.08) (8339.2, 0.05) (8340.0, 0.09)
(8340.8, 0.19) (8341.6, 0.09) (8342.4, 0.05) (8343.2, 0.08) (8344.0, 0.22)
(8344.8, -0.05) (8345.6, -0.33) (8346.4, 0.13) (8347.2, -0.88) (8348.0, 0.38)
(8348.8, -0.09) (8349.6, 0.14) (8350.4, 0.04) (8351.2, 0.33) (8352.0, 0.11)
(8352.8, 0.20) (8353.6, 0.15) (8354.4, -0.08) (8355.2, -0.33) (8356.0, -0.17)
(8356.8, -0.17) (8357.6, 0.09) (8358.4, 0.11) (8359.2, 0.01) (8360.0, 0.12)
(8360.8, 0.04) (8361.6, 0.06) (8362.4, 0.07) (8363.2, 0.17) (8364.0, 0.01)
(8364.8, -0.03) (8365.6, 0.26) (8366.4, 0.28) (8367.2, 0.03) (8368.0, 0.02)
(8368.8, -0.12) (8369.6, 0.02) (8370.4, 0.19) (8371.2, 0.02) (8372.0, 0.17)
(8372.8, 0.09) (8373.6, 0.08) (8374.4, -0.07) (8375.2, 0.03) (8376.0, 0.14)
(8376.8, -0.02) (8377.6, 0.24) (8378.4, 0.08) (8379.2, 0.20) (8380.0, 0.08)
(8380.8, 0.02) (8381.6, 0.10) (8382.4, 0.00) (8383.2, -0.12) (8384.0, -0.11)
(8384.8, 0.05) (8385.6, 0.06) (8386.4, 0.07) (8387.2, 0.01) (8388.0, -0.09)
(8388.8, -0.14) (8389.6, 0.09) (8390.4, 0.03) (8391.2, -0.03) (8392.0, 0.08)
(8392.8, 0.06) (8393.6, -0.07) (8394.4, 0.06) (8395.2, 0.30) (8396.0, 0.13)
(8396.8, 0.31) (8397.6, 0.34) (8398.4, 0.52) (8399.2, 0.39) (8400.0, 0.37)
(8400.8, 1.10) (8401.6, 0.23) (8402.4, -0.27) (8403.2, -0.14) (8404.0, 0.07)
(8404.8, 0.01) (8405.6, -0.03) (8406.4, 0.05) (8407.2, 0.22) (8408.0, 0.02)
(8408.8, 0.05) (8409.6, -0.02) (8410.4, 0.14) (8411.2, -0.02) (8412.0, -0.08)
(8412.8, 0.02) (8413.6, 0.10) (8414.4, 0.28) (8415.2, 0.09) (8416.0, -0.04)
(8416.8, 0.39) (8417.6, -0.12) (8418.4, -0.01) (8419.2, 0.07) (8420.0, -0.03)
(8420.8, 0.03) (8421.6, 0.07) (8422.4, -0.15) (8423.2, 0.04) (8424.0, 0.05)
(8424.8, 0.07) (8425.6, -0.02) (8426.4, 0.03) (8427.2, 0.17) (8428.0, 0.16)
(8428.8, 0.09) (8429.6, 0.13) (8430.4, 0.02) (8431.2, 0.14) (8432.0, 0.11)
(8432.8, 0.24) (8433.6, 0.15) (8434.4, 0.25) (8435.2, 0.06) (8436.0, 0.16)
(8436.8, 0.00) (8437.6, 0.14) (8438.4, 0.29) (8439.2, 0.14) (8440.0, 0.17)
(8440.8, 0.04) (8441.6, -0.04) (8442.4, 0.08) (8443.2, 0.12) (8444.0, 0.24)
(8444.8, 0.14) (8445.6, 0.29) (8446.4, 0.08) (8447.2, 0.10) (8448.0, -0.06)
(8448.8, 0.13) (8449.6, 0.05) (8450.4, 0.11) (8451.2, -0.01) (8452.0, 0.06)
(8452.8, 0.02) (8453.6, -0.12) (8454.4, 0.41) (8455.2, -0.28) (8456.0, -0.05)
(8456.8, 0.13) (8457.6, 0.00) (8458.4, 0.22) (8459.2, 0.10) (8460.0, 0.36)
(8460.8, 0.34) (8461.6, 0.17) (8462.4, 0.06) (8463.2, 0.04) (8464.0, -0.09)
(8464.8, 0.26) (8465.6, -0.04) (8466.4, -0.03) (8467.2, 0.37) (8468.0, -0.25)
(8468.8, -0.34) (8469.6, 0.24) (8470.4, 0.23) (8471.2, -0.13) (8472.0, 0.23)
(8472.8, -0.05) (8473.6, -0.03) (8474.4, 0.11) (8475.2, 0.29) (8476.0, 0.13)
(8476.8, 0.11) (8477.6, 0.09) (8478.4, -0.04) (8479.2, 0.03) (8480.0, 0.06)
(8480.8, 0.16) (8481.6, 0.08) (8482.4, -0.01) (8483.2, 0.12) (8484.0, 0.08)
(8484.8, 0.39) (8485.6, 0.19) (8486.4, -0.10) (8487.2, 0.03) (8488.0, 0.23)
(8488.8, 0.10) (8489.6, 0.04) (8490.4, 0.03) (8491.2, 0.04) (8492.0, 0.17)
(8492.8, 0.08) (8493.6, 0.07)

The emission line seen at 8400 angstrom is H-gamma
